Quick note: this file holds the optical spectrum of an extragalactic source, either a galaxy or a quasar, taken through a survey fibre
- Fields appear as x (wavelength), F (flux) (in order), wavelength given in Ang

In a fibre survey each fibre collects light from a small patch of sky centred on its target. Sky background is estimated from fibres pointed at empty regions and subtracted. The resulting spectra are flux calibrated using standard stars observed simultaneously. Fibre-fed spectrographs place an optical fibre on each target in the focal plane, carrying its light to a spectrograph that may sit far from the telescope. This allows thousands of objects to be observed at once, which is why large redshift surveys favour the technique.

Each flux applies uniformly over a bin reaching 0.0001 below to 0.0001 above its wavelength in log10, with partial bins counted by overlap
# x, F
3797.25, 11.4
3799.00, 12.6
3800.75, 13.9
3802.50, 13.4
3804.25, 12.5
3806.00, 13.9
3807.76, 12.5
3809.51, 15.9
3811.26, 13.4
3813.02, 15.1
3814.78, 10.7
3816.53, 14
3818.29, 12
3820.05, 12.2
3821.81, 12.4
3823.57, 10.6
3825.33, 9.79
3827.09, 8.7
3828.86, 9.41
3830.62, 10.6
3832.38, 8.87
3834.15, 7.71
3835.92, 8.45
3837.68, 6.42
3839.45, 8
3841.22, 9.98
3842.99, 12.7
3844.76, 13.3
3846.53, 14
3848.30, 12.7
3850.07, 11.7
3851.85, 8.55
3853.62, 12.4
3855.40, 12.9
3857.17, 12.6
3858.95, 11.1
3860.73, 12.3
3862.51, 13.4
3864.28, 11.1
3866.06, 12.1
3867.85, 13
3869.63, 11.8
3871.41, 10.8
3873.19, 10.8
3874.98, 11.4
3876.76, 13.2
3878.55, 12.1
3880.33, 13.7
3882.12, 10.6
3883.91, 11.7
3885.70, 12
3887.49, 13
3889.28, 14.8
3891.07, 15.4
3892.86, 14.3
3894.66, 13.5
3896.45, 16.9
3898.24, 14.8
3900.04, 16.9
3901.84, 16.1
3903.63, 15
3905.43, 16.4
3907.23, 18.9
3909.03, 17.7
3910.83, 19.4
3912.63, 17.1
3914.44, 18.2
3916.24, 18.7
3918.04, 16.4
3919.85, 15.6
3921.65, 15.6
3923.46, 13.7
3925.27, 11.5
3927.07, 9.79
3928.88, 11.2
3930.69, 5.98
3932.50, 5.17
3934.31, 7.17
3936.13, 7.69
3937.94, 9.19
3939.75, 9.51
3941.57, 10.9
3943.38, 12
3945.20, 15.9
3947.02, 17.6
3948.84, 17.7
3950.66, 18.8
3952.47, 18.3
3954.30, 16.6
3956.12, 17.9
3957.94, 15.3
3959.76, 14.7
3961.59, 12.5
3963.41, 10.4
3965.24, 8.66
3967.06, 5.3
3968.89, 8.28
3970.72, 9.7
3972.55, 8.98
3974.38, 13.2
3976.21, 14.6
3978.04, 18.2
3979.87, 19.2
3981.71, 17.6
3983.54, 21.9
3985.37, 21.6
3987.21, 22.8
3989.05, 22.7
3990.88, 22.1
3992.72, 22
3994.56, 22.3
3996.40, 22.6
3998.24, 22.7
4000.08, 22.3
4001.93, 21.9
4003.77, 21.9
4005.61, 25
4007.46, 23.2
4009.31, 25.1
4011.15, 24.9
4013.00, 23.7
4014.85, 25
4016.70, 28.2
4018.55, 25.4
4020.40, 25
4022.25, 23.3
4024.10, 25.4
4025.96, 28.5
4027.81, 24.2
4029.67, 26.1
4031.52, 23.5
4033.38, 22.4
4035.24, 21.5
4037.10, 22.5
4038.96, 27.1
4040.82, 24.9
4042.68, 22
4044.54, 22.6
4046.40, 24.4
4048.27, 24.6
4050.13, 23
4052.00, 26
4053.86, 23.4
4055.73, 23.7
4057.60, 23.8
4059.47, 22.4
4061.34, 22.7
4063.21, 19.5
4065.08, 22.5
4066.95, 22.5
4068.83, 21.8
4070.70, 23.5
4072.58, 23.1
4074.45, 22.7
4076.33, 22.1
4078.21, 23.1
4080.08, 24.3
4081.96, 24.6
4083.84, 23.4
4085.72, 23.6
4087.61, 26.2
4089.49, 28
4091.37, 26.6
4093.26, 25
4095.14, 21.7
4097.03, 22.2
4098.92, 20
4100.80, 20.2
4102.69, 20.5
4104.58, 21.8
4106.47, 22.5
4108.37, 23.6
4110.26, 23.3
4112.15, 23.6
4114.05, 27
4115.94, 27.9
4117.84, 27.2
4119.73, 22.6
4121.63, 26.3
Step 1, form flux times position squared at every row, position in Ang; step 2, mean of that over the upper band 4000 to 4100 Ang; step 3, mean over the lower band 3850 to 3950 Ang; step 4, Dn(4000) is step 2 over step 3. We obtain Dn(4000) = 1.94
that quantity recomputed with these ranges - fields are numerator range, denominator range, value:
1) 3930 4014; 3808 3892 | 1.51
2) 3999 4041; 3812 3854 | 2.48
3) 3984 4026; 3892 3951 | 1.76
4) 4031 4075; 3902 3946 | 1.86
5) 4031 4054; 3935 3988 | 1.73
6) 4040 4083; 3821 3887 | 2.30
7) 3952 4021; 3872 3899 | 1.52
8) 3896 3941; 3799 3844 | 1.27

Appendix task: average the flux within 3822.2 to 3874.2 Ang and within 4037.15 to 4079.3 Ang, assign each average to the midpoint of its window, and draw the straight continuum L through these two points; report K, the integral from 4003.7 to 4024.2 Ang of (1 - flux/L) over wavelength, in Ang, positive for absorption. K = -4.1 Ang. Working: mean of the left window 10.9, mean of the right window 23.2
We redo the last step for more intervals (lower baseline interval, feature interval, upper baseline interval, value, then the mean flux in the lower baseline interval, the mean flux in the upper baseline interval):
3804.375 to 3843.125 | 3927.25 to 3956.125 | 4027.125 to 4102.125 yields 8.1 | 11.1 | 23.4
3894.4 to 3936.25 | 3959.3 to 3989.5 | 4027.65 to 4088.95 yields 6.0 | 14.3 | 23.5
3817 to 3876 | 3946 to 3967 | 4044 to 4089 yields 2.7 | 11.1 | 23.4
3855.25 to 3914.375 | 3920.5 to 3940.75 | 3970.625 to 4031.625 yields 8.6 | 13.9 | 22.1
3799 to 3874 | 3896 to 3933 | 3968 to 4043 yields 3.0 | 11.6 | 21.8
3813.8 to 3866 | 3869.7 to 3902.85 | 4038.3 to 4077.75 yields 0.6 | 11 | 23.2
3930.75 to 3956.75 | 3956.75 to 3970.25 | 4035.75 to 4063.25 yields 3.6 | 12.9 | 23.6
